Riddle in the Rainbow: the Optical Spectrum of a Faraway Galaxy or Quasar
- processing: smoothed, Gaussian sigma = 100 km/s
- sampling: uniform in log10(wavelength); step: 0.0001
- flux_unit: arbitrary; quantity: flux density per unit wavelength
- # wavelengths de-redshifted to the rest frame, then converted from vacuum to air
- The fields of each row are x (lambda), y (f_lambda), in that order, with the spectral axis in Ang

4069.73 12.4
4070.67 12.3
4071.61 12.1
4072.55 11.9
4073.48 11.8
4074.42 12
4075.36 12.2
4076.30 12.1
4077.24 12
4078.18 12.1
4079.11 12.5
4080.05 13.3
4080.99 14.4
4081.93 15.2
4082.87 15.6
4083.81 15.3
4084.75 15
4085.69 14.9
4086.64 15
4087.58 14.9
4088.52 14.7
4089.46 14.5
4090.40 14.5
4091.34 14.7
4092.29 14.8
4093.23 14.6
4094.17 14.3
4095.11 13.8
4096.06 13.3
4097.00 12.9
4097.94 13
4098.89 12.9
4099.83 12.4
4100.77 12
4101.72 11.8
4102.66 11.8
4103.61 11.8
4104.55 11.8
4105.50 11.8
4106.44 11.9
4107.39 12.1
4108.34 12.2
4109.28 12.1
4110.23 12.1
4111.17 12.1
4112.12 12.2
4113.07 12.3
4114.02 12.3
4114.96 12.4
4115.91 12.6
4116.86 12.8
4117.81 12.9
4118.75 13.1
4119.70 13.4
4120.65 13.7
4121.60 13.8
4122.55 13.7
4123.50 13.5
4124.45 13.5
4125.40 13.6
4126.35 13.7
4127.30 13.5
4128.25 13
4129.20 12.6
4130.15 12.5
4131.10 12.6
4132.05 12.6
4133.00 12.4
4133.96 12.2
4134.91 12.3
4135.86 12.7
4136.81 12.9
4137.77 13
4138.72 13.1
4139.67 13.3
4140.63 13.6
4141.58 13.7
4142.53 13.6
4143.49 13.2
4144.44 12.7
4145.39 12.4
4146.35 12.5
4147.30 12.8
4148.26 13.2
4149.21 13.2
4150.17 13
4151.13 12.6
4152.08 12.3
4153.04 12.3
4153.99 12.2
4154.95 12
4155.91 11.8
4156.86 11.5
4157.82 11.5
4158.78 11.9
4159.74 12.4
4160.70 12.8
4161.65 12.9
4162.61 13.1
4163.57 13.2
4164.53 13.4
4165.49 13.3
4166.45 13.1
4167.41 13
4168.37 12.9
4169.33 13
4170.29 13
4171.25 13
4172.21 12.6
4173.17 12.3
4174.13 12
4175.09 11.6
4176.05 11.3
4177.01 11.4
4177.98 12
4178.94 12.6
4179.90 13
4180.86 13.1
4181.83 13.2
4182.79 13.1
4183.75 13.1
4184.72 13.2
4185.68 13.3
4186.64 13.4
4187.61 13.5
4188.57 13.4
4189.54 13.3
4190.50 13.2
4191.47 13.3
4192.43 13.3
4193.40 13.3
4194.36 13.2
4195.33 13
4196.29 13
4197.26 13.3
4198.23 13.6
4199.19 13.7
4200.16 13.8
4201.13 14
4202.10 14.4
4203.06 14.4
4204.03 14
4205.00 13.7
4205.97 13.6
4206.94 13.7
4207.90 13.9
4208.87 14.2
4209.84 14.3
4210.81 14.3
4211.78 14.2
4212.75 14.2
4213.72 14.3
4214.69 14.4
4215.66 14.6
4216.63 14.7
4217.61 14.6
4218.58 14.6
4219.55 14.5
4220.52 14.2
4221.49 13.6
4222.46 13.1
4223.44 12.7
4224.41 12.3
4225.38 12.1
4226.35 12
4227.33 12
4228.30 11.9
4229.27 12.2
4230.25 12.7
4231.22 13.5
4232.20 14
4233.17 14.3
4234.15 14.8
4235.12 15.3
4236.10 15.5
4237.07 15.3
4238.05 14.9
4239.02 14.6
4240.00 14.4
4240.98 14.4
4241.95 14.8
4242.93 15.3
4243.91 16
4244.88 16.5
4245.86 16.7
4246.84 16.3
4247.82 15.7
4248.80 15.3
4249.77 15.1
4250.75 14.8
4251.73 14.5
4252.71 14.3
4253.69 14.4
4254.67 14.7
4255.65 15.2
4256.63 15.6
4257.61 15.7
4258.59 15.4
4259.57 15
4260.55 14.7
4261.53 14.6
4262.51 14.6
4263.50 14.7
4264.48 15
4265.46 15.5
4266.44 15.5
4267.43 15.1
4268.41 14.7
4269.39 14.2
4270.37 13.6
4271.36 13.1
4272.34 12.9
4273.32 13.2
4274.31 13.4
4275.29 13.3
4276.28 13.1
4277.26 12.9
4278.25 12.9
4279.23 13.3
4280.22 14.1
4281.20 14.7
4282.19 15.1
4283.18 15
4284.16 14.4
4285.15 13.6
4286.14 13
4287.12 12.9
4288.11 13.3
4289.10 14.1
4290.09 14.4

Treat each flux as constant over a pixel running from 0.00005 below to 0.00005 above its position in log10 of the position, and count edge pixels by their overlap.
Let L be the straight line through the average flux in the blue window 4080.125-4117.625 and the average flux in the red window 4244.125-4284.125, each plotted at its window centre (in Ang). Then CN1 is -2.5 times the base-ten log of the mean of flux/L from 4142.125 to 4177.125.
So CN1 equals 0.10 mag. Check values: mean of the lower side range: 13.3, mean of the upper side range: 14.6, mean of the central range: 12.6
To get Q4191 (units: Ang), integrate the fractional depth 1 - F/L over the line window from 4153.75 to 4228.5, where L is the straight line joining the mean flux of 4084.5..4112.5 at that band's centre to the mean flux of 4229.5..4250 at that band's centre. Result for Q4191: 6.2 Ang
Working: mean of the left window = 13.2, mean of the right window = 15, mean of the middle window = 13.2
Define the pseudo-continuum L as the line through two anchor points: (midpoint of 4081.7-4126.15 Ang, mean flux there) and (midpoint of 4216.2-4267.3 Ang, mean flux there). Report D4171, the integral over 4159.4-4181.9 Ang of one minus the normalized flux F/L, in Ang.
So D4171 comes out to 2.0 Ang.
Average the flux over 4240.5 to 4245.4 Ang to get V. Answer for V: 15.4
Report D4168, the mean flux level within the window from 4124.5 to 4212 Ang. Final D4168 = 13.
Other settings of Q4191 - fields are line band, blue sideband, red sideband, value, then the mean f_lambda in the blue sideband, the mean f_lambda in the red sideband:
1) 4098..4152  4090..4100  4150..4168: 1.8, 13.8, 12.5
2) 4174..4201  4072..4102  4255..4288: 1.8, 13.6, 14.2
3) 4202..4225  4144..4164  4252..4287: -1.0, 12.5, 14.3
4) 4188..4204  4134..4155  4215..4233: -0.4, 12.9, 13.3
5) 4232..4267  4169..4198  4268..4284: -4.2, 12.9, 13.7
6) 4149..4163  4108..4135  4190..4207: 0.9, 12.8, 13.6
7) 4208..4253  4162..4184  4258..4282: -2.4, 12.7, 14.2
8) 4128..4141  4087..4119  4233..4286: 0.5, 12.9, 14.7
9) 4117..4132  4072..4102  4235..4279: 0.6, 13.6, 14.7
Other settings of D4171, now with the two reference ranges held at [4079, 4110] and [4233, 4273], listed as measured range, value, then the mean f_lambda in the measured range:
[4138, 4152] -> 0.9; 13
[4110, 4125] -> 0.9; 12.9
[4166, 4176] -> 1.1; 12.6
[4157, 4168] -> 1.1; 12.7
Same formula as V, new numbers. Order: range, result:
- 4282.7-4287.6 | 13.8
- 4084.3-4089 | 14.9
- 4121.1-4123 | 13.7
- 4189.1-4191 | 13.2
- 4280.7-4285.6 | 14.6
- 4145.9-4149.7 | 12.9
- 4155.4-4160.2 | 11.8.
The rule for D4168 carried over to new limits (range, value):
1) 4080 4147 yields 13.2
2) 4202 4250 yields 14.2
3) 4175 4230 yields 13.4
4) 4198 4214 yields 14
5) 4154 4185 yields 12.6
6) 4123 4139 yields 12.9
